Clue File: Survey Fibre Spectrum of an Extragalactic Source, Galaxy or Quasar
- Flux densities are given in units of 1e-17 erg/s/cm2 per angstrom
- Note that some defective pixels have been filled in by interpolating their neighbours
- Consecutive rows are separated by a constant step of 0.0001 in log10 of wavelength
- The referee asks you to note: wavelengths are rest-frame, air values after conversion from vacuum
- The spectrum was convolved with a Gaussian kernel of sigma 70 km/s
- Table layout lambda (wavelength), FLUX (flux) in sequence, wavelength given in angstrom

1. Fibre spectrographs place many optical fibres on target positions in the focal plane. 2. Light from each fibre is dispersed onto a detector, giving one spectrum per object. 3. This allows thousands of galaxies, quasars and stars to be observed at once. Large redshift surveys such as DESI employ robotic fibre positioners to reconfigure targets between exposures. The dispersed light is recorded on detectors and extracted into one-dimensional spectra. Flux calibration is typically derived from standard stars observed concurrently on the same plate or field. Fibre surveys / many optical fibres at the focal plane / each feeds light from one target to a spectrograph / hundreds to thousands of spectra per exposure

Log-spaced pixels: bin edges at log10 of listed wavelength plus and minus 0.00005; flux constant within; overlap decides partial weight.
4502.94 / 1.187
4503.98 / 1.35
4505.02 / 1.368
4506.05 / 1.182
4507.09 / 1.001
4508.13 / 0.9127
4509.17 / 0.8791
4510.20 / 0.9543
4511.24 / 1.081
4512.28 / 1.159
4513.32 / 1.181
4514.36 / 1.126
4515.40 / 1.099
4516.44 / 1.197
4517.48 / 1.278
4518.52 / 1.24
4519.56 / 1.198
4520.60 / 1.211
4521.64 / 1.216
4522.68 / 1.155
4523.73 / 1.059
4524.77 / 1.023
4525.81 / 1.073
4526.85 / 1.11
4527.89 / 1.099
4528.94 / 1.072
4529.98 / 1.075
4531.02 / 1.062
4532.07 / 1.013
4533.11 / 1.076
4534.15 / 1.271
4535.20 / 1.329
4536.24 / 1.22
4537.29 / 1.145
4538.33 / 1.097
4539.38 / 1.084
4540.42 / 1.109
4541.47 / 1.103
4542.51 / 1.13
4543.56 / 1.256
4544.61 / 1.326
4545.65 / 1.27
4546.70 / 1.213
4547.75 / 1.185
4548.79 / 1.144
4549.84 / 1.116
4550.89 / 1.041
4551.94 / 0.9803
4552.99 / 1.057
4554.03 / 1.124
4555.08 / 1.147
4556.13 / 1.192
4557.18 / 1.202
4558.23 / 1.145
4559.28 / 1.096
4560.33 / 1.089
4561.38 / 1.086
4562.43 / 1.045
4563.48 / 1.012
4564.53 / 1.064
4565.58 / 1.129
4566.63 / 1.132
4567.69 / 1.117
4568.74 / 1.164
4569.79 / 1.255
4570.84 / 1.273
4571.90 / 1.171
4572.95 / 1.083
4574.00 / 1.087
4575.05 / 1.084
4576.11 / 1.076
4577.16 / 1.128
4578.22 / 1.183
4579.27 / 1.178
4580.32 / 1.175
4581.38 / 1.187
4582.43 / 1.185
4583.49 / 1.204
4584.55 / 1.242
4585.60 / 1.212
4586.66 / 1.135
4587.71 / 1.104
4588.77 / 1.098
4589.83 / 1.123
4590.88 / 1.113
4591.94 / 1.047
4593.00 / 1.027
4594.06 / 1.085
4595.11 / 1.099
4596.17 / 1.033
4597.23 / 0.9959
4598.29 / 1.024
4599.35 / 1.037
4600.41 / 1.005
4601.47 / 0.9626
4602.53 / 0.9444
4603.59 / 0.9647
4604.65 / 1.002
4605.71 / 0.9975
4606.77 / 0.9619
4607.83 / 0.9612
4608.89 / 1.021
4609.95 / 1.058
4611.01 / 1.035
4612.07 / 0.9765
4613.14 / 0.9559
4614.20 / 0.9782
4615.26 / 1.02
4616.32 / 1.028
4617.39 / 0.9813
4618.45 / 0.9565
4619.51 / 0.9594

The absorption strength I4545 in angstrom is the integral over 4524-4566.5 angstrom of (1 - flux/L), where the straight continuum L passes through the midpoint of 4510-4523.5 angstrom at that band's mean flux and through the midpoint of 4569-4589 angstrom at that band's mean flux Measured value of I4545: 1.4 angstrom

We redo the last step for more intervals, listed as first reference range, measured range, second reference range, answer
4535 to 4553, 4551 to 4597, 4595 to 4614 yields -1.99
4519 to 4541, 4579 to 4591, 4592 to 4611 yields -1.45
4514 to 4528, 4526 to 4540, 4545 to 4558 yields 0.26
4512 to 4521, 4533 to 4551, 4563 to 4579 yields -0.26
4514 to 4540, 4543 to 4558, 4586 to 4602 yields -0.64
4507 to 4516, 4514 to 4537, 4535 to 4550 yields -0.82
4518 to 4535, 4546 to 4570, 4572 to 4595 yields 0.23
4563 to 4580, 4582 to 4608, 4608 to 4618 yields -0.04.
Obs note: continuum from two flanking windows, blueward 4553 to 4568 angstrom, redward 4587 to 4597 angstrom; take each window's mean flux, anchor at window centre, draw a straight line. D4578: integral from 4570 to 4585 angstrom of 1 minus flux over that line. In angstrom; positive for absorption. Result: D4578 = -0.9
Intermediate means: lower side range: 1.11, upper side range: 1.08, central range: 1.16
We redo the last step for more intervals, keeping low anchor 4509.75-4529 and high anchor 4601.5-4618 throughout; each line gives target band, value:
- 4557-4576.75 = -1.1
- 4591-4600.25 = -0.3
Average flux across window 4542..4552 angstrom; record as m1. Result 1.17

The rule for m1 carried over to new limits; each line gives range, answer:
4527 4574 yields 1.14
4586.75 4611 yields 1.03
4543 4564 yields 1.14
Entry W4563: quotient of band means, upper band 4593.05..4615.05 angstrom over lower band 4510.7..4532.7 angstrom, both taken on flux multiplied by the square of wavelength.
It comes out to 0.9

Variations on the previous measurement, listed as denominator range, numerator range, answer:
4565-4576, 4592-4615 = 0.89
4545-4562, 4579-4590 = 1.05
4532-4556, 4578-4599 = 0.99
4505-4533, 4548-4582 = 1.04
